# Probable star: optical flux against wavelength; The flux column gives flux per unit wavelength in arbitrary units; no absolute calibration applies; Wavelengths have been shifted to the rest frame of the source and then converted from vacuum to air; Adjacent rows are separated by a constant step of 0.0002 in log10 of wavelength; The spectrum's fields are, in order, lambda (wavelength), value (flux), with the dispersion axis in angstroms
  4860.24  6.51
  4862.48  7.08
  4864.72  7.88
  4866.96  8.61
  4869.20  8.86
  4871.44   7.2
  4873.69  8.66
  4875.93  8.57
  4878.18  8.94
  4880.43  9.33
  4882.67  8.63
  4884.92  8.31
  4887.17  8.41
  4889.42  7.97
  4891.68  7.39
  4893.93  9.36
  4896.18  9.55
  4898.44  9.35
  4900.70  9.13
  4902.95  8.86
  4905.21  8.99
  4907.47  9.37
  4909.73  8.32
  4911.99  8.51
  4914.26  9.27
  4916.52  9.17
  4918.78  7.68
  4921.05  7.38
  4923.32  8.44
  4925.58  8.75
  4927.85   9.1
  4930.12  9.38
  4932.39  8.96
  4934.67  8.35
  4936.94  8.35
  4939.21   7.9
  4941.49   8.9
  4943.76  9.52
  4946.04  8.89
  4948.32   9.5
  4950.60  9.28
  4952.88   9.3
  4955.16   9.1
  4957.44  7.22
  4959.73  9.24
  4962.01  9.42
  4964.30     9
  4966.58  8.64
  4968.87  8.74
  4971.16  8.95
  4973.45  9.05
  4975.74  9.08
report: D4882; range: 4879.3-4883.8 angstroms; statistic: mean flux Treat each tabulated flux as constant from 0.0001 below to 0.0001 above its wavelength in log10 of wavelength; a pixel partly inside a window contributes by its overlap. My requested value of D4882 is 8.99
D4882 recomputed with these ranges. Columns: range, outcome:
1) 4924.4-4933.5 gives 9.05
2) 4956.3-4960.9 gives 8.24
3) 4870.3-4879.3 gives 8.34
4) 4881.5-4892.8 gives 8.15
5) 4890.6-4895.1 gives 8.41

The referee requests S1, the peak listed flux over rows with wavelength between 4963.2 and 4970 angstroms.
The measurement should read 9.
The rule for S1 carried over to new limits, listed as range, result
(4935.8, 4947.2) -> 9.52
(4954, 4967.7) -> 9.42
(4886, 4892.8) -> 8.41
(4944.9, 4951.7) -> 9.5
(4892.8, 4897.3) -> 9.55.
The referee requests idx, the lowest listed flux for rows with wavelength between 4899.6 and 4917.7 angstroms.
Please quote 8.32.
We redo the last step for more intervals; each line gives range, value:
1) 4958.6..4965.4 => 9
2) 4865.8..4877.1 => 7.2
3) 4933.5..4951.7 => 7.9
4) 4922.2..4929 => 8.44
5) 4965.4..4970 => 8.64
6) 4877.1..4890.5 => 7.97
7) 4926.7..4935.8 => 8.35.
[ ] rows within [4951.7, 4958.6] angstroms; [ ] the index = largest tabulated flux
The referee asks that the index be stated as 9.3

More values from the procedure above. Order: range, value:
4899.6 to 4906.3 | 9.13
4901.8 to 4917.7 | 9.37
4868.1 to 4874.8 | 8.86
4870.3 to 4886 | 9.33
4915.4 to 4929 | 9.17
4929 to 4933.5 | 9.38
